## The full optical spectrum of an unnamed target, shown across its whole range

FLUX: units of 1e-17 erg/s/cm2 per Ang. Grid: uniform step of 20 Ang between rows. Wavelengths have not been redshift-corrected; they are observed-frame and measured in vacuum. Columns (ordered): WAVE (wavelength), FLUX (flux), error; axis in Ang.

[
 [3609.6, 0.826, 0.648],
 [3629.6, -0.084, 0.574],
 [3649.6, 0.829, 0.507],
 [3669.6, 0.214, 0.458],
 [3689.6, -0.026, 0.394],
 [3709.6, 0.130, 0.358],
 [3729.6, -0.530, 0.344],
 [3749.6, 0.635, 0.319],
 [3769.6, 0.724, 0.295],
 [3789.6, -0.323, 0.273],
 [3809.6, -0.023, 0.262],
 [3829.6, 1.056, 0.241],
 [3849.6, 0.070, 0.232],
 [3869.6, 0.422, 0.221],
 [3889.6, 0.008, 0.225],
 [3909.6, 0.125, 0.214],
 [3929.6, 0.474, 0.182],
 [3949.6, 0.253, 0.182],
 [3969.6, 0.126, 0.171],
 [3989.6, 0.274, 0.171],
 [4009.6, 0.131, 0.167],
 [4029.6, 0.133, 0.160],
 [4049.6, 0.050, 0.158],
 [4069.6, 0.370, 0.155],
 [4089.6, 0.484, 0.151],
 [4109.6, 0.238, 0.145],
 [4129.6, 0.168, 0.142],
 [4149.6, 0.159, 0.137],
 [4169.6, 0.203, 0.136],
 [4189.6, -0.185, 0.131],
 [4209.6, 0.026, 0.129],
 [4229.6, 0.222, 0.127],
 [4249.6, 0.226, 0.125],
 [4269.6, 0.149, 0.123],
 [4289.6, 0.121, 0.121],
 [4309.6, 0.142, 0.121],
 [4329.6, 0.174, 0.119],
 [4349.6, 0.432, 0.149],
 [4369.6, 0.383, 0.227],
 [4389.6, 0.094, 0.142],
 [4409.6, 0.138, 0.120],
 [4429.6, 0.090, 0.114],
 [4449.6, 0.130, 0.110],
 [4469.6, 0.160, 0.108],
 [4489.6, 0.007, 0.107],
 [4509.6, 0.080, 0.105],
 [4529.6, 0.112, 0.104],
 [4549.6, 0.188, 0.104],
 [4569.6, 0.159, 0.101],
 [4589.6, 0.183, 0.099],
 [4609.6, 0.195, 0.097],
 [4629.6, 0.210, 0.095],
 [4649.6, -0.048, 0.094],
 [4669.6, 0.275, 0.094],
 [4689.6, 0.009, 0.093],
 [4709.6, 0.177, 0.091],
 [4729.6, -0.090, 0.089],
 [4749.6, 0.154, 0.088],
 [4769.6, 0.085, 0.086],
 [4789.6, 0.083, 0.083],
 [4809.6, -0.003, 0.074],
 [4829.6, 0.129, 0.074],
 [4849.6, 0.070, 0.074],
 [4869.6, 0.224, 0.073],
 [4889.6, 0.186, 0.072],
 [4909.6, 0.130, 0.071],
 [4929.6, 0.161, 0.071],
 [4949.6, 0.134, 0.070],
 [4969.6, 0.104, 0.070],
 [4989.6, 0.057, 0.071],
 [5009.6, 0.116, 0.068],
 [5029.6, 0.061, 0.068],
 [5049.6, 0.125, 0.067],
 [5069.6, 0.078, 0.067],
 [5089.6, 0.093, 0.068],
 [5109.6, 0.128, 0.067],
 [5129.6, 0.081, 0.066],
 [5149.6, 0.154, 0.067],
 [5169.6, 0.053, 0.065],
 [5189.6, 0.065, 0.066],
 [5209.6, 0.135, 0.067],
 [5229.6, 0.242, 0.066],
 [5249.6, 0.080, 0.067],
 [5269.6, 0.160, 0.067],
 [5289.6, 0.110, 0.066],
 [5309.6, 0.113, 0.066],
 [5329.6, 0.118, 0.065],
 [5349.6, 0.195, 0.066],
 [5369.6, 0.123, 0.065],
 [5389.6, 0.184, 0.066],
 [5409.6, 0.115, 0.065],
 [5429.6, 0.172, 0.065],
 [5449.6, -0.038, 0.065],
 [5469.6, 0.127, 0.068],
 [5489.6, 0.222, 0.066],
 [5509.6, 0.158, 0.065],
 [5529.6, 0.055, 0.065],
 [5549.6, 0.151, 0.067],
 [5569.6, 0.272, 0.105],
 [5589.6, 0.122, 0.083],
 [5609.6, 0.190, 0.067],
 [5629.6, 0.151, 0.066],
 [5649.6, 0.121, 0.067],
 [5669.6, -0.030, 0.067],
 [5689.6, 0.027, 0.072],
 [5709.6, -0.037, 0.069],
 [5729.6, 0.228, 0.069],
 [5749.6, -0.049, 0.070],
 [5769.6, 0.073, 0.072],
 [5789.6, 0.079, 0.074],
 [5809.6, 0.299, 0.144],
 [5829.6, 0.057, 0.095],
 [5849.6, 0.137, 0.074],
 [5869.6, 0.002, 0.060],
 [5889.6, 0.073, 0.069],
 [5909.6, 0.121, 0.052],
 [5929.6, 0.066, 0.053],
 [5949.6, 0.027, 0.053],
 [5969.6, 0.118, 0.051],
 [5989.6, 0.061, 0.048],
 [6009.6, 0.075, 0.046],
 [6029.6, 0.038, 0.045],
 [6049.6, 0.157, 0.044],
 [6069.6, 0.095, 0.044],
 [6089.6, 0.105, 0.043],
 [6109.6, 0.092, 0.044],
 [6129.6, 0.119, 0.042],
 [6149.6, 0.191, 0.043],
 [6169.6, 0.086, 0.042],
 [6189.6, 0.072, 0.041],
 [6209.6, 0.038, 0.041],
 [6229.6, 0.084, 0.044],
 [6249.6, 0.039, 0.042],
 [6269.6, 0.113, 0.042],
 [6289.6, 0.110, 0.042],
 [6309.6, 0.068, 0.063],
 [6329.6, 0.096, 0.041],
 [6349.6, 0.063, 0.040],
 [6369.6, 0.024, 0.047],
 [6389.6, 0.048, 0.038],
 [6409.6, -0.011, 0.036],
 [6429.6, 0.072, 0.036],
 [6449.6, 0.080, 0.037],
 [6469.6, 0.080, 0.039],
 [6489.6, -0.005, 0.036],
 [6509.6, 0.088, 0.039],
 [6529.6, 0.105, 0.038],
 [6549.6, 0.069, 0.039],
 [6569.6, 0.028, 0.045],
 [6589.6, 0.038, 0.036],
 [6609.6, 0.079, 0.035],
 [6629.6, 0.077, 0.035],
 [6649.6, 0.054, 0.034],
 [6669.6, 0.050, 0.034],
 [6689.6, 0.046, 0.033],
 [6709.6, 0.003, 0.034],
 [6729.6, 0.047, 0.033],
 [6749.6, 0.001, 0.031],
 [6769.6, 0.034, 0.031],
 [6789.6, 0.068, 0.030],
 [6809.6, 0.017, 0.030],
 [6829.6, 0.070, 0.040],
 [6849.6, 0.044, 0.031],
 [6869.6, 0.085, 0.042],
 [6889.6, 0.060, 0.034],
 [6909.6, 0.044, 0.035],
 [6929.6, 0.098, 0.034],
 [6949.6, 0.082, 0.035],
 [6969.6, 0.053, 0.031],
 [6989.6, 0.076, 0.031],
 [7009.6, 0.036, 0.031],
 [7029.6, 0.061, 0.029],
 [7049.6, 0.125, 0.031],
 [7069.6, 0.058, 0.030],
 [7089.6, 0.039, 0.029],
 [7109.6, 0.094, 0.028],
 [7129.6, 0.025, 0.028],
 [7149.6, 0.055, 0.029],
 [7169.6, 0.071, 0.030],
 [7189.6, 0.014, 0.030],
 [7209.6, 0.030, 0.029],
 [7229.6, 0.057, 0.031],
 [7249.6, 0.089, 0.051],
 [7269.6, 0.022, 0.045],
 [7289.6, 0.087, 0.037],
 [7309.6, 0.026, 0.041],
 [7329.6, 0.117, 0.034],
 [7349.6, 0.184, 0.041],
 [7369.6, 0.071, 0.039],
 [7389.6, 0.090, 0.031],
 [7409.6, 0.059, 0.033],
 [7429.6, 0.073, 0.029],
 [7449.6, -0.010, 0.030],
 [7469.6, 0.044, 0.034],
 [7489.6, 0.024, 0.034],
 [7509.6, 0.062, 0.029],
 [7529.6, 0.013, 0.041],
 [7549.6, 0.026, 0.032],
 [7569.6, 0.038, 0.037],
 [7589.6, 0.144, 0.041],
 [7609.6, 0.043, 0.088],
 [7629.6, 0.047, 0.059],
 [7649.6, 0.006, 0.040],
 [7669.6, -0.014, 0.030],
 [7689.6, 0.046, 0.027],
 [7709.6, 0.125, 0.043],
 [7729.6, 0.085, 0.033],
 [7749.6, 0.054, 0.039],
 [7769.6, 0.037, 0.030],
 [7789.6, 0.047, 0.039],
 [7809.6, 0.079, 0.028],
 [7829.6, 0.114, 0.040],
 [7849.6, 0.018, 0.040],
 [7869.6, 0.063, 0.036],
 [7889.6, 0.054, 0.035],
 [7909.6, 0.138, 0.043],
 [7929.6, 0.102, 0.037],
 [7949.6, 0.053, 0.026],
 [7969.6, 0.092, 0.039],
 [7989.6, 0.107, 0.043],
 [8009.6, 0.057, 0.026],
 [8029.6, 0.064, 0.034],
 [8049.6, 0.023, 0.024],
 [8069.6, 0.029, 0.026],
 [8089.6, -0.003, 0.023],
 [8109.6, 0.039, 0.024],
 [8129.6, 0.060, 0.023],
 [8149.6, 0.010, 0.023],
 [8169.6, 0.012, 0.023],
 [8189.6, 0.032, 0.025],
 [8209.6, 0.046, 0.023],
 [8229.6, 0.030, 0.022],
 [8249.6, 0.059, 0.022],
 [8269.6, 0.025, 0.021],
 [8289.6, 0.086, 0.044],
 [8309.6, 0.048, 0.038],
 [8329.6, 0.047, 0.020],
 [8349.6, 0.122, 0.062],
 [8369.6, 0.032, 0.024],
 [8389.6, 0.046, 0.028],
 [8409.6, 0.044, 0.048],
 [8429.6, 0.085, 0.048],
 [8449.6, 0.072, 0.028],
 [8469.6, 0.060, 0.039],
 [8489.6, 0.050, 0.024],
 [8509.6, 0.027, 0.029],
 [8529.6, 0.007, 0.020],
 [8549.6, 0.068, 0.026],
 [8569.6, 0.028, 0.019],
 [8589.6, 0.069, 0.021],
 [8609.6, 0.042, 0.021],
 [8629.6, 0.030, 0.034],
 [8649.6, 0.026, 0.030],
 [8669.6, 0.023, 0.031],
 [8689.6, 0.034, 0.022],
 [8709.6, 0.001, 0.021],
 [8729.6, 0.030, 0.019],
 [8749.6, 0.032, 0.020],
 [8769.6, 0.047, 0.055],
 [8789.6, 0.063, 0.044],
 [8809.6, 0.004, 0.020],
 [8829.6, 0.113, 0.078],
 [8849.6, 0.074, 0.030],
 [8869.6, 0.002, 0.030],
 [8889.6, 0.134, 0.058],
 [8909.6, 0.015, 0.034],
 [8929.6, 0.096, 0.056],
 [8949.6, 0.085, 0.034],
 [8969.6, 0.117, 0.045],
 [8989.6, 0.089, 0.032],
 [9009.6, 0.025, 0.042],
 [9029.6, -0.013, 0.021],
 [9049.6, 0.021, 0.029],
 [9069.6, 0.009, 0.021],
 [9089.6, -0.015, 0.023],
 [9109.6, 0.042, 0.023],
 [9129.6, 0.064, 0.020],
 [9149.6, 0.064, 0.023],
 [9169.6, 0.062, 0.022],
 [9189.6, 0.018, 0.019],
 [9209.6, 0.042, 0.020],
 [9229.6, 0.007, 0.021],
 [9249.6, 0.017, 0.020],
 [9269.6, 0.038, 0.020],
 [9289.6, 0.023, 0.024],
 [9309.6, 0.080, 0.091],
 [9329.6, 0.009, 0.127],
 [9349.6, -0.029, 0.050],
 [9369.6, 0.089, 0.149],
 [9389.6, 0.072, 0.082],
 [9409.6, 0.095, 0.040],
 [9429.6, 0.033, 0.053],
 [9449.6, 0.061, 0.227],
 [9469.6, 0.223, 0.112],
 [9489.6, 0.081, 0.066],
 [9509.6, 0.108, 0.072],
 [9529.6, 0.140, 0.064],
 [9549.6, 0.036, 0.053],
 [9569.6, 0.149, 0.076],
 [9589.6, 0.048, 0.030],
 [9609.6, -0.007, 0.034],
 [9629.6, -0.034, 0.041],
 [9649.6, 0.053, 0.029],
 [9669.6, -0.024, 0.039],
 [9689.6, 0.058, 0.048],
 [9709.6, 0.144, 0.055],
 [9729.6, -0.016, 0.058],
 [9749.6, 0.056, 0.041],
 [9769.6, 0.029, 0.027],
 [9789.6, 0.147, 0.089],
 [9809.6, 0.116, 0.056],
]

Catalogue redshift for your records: 1.418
